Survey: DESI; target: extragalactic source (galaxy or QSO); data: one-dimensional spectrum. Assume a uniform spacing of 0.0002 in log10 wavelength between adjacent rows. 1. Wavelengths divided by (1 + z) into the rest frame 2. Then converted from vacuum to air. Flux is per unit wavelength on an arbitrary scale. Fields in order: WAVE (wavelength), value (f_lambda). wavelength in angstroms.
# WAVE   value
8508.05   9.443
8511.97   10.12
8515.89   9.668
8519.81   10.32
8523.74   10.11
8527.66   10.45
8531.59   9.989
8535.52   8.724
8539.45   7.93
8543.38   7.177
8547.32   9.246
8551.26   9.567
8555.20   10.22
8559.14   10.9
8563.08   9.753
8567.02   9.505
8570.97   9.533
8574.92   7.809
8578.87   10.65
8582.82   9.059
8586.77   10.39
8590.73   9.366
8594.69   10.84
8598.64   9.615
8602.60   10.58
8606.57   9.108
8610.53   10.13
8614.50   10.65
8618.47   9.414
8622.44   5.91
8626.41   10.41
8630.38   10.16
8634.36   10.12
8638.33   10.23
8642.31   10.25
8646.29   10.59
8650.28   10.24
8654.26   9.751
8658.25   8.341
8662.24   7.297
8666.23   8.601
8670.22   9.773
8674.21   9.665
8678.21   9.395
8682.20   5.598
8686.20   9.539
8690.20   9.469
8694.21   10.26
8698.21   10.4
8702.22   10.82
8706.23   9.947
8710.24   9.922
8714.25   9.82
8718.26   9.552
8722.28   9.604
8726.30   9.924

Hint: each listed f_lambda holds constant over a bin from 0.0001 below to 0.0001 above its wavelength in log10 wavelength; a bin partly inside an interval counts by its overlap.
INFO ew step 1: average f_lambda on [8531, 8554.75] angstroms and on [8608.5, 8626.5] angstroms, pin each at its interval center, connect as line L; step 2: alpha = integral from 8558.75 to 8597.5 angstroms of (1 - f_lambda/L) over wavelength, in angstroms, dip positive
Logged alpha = -3.2 angstroms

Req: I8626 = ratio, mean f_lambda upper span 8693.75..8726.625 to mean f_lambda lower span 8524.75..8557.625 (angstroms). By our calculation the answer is 1.1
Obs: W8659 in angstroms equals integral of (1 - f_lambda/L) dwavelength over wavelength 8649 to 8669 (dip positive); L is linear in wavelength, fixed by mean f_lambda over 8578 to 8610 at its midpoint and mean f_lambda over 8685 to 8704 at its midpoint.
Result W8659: 2.4 angstroms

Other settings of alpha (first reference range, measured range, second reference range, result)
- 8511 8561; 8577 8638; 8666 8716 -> -1.51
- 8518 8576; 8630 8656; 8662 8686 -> -4.23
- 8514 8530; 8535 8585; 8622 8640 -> 3.55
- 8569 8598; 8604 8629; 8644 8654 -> 1.64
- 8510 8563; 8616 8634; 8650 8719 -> 0.59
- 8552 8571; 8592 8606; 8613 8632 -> -0.92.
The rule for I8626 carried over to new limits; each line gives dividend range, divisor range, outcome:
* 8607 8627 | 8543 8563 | 0.96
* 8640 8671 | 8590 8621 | 0.94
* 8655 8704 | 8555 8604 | 0.93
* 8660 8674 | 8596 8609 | 0.88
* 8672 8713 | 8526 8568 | 1.01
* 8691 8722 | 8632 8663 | 1.04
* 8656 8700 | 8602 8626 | 0.96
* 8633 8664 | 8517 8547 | 1.04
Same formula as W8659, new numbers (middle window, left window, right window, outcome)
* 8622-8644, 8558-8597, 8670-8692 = -1.2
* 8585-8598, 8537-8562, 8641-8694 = -1.4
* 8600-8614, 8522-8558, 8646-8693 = -1.3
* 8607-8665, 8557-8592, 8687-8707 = 2.3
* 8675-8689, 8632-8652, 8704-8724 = 2.3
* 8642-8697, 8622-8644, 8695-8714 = 4.5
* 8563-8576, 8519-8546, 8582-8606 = 0.7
